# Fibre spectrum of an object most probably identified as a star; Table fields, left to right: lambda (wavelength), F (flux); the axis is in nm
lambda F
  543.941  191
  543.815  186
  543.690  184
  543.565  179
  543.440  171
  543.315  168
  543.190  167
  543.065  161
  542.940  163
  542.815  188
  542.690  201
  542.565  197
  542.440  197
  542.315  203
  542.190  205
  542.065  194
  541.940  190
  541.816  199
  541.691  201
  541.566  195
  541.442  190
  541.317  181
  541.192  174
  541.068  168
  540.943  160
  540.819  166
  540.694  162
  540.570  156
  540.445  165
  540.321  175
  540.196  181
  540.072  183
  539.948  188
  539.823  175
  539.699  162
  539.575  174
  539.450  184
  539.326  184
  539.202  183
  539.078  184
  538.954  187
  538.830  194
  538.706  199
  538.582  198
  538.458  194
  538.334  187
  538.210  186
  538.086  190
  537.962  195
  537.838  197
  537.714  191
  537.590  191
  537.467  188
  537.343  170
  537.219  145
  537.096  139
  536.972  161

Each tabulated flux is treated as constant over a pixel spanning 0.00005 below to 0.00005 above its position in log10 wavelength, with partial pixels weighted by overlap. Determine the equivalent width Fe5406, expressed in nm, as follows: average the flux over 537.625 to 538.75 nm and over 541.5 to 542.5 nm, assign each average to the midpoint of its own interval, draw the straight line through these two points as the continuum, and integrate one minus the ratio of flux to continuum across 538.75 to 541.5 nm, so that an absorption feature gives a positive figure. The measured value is 0.27 nm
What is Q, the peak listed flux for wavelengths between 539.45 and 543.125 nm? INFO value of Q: 205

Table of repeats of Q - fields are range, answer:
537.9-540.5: 199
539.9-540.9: 188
